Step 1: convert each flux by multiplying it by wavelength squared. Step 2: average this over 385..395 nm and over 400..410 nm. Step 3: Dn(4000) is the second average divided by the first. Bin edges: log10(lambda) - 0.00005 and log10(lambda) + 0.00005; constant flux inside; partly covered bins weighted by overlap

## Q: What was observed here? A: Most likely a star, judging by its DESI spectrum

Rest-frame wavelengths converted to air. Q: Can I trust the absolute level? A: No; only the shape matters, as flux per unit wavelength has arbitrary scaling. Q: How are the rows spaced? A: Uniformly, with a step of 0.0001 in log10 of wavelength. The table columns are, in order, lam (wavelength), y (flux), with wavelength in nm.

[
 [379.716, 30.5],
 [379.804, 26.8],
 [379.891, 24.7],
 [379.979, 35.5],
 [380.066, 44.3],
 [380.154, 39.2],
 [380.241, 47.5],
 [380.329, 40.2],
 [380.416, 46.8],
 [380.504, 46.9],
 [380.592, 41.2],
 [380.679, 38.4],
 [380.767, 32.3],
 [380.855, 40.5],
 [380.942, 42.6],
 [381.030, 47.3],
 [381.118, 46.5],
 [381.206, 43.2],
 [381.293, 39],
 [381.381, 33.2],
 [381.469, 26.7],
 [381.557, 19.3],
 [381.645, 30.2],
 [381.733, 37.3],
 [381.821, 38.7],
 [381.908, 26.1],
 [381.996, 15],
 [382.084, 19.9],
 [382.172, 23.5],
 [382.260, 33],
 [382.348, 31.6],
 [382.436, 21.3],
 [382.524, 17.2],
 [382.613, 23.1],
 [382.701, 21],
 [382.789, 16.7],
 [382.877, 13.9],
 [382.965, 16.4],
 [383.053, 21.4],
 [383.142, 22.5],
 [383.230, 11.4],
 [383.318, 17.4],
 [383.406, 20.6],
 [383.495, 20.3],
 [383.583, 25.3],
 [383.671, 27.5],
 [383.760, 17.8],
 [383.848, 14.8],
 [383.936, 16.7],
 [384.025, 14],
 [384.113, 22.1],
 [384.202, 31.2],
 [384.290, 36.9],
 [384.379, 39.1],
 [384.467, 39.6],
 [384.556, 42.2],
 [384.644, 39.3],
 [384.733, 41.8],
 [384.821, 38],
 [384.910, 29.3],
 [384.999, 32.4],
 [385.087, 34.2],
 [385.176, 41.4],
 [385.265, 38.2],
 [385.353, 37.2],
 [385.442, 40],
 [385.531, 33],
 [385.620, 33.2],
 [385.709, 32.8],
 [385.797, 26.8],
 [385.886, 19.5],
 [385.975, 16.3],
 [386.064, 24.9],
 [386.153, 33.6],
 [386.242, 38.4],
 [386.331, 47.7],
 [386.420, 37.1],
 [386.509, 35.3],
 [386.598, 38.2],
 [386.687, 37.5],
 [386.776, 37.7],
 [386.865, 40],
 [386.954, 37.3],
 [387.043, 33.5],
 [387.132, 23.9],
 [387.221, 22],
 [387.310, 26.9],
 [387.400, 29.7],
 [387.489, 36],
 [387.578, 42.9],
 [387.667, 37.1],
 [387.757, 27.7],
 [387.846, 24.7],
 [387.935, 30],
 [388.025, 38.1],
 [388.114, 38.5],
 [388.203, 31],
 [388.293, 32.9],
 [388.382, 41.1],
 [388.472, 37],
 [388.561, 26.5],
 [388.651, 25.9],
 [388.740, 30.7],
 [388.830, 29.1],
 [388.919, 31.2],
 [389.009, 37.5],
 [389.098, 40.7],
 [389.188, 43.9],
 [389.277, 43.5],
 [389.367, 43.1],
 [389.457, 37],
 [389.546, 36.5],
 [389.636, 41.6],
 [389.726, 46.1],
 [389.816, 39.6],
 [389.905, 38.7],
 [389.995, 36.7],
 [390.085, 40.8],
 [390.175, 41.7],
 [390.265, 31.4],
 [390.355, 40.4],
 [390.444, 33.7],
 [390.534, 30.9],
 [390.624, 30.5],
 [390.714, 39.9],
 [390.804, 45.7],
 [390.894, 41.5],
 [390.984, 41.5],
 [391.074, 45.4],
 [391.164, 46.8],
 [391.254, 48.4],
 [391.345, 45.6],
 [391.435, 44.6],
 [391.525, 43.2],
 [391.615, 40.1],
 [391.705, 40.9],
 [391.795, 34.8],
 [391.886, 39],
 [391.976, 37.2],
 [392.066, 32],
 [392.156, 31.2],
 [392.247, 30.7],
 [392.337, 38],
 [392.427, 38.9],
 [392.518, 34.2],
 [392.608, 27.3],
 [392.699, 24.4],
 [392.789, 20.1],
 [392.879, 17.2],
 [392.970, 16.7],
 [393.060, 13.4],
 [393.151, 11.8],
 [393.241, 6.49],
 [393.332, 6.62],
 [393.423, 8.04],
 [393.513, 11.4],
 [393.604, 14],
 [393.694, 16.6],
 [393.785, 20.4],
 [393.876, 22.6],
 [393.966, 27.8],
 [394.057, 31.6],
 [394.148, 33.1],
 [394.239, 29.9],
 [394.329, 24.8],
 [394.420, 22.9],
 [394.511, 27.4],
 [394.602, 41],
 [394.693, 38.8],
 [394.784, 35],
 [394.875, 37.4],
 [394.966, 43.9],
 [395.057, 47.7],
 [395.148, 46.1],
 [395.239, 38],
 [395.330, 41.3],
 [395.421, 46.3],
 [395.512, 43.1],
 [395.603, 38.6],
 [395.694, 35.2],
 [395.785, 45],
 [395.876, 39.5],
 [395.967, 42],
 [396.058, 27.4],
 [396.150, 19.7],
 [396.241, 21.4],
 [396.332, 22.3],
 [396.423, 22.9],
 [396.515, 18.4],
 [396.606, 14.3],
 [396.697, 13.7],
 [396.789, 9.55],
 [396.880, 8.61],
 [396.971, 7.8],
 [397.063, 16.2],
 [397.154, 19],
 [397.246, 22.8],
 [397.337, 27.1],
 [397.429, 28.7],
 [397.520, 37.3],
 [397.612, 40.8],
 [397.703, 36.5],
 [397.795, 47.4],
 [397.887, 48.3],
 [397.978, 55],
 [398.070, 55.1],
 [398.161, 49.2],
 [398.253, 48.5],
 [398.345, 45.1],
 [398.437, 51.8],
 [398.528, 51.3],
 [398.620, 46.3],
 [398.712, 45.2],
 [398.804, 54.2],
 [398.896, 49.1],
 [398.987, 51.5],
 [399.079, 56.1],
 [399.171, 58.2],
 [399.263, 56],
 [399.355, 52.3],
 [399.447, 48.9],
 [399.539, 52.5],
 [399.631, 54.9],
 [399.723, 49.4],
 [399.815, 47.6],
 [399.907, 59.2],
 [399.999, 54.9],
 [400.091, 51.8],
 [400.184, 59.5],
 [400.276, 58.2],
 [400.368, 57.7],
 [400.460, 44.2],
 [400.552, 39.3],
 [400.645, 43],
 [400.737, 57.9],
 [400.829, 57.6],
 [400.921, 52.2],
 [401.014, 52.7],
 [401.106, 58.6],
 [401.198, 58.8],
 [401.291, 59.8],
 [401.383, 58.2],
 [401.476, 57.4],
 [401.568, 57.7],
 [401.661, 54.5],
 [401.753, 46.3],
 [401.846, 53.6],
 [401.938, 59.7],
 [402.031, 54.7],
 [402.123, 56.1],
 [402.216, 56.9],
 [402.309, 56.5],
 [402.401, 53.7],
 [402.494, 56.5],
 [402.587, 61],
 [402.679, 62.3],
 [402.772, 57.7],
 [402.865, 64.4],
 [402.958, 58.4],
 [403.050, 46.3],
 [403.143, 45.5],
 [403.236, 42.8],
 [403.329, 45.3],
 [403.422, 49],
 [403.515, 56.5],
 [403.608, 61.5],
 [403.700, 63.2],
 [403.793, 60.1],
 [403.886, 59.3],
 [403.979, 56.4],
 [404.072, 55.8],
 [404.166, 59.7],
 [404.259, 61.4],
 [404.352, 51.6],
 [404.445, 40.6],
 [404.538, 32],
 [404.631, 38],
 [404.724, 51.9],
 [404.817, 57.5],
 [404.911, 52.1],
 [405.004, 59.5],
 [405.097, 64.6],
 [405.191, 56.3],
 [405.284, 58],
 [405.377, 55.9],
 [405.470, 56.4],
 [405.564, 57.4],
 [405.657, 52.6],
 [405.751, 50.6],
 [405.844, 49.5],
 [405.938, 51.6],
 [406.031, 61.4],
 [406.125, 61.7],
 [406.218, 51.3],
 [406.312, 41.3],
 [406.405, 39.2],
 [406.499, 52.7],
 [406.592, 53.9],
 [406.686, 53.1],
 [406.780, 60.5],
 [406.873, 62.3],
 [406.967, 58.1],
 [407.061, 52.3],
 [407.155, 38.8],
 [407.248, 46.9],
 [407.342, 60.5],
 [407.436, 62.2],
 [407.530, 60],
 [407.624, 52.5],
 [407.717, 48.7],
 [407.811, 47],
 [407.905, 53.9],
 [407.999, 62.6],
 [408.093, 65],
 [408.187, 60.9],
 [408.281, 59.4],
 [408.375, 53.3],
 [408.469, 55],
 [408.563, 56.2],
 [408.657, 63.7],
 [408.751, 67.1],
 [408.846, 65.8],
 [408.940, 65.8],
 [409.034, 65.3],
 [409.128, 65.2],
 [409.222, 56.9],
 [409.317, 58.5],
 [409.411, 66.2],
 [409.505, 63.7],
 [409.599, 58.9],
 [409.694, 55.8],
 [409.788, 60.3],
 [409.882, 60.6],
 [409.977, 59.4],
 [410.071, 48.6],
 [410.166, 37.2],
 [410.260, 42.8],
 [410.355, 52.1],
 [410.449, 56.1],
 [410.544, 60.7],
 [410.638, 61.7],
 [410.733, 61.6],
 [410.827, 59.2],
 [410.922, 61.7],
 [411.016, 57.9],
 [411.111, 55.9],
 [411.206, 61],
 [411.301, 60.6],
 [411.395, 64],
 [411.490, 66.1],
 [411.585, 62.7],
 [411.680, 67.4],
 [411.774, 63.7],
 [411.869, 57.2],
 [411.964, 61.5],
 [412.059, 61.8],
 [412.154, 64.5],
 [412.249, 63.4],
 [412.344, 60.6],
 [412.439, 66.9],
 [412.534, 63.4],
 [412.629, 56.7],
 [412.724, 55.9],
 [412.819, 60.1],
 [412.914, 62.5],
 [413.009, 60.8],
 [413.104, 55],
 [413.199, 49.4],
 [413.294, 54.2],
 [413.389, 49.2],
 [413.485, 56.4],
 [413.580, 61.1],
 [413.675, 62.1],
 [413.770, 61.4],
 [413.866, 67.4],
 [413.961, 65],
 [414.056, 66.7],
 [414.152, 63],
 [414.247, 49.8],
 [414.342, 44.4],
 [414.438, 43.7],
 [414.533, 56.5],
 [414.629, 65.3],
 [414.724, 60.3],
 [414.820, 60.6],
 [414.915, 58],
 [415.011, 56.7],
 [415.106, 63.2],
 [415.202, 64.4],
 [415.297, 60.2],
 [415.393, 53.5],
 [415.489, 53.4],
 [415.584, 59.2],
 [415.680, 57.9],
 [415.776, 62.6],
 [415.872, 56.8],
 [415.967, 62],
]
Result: 1.82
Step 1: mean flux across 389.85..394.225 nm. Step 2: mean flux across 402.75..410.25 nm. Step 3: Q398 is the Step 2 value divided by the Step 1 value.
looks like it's 1.78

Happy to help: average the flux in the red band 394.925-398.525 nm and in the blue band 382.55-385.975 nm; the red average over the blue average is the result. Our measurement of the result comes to 1.2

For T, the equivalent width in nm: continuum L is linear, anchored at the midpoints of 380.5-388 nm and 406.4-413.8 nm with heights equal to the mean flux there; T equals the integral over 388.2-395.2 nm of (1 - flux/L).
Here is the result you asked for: 0.92 nm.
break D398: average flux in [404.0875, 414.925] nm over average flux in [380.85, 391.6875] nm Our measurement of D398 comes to 1.73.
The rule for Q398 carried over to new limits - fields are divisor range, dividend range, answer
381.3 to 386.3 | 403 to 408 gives 1.93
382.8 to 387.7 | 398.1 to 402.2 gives 1.76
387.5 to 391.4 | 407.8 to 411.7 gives 1.58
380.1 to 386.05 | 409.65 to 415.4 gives 1.94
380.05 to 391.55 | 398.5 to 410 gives 1.64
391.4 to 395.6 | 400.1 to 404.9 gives 1.80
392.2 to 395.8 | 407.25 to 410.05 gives 2.07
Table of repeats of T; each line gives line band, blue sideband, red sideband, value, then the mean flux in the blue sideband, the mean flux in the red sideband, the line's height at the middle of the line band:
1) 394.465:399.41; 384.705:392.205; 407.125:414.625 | 0.802 nm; 36.1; 58.5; 44.6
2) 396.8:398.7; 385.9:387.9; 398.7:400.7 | 0.487 nm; 32.9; 52.1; 49.2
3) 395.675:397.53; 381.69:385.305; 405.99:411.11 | 0.830 nm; 26.6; 56.7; 42.4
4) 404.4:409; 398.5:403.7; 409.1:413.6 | 0.157 nm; 53.9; 58.9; 56.6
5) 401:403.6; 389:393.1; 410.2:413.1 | -0.295 nm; 36.8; 60.2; 49.6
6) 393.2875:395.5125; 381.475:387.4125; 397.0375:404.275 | 0.672 nm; 28.7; 51.4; 42.7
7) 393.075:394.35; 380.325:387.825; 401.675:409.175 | 0.708 nm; 30.9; 55.3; 41.9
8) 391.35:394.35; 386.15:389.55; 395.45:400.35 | 0.865 nm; 34.9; 40.1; 37.5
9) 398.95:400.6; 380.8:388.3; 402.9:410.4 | -0.193 nm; 30.4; 55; 47.4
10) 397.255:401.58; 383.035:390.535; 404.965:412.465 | -0.294 nm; 32.8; 57.6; 47.1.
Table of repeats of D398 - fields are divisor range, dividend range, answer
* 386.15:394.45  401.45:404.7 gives 1.64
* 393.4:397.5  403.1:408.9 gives 1.95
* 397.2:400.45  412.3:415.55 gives 1.20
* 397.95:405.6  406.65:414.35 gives 1.09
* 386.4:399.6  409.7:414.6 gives 1.68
